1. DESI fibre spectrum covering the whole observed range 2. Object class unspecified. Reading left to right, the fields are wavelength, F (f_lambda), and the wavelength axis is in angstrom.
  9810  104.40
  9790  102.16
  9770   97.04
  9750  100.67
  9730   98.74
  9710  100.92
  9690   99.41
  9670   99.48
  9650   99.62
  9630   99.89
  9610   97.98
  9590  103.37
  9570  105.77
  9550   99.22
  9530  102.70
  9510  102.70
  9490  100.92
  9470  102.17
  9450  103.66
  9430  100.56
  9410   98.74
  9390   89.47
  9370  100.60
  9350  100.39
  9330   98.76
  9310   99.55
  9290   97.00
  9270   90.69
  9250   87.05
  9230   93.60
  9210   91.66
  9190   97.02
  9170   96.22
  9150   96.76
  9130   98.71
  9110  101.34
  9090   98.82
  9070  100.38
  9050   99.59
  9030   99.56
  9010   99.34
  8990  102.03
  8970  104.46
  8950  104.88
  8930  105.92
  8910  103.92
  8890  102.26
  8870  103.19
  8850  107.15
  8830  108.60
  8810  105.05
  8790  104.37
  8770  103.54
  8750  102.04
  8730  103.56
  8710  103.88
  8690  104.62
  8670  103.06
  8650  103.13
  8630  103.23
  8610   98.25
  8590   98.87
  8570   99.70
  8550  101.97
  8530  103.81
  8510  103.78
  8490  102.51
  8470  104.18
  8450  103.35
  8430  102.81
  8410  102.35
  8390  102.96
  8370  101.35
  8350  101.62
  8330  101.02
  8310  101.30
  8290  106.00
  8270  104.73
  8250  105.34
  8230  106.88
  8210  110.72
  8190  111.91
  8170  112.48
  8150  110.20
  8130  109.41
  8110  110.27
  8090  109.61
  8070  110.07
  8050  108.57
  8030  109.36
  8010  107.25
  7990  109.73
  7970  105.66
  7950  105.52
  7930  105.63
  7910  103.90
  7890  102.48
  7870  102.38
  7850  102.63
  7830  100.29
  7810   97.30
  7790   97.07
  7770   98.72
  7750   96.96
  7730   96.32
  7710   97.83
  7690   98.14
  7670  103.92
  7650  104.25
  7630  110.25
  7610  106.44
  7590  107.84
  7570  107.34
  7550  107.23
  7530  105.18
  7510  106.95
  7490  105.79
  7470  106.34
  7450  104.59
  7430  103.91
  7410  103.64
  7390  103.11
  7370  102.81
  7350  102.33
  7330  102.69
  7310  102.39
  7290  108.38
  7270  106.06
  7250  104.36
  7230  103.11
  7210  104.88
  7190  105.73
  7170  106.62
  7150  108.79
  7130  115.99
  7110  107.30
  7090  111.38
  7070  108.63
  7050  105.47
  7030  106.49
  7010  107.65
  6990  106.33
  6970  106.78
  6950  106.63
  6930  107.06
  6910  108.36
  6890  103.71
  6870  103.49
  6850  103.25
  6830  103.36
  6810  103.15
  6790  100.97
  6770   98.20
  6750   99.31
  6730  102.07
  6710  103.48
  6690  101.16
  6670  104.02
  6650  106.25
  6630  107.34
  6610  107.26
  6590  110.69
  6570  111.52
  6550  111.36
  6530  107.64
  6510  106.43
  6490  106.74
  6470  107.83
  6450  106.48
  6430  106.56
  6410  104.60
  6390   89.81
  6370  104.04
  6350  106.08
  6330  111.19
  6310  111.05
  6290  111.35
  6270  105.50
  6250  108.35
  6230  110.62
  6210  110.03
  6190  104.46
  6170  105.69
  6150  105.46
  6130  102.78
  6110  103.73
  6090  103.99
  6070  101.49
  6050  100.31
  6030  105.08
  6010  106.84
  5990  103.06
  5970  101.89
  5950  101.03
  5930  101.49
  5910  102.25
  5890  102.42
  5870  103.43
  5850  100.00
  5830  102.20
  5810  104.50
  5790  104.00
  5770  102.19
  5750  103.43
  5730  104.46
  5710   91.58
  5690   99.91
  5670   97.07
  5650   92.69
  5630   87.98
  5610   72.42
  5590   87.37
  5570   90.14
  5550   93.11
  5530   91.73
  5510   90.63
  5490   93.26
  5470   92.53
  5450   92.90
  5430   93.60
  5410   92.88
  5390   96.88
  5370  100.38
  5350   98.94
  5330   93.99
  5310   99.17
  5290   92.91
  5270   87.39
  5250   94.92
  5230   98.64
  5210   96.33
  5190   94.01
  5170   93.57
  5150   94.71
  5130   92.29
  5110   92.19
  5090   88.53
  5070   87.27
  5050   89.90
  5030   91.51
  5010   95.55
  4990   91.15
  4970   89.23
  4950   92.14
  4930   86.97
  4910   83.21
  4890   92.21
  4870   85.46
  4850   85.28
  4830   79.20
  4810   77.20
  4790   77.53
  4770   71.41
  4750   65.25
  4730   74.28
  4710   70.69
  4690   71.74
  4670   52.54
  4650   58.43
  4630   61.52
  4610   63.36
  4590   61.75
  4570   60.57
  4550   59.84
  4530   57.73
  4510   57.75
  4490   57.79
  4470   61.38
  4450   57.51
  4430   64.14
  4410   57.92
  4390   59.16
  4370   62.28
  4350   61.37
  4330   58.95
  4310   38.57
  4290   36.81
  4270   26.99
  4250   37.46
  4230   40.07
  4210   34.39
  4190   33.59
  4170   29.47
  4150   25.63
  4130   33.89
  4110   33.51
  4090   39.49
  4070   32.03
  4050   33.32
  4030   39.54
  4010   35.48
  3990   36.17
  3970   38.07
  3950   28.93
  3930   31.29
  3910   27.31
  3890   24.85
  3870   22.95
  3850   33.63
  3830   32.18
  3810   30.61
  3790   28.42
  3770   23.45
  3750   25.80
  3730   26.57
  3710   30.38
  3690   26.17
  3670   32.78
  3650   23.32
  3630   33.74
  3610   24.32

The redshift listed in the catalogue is 0.083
